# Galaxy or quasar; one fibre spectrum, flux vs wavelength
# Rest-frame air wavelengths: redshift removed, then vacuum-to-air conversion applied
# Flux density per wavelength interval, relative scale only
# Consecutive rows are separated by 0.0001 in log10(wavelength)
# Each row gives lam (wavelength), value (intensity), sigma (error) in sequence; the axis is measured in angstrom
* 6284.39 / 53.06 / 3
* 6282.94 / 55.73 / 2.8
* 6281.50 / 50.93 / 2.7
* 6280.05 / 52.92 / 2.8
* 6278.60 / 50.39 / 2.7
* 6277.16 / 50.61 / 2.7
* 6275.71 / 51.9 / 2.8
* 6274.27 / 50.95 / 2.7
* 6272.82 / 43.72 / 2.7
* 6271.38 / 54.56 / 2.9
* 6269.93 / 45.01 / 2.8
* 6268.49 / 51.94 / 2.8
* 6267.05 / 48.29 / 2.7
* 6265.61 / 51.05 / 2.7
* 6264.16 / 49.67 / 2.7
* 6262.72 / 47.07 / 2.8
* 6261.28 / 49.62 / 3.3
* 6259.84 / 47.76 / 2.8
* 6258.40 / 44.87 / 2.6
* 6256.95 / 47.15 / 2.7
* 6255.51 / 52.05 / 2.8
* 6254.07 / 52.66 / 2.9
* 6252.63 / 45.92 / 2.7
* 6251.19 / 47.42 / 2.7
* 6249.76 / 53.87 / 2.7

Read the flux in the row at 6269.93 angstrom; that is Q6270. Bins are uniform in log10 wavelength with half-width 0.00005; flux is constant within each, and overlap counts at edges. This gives 45.01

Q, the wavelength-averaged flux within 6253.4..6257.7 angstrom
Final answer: 50.5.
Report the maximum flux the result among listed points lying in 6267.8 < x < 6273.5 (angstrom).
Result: 54.56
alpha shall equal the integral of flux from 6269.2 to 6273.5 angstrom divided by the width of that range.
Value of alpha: 47.8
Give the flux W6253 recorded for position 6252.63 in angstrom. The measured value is 45.92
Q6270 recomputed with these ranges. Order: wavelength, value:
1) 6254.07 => 52.66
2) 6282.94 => 55.73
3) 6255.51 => 52.05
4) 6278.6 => 50.39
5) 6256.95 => 47.15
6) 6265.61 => 51.05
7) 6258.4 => 44.87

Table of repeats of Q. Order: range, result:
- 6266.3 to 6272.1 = 50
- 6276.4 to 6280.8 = 51.2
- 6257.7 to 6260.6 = 46.4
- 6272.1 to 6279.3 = 49.5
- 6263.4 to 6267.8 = 49.7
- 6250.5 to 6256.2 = 49.5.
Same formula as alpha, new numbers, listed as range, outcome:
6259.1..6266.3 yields 49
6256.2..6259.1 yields 45.9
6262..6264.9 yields 48.3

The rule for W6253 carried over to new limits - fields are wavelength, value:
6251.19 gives 47.42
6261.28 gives 49.62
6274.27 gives 50.95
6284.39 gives 53.06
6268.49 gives 51.94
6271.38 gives 54.56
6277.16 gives 50.61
